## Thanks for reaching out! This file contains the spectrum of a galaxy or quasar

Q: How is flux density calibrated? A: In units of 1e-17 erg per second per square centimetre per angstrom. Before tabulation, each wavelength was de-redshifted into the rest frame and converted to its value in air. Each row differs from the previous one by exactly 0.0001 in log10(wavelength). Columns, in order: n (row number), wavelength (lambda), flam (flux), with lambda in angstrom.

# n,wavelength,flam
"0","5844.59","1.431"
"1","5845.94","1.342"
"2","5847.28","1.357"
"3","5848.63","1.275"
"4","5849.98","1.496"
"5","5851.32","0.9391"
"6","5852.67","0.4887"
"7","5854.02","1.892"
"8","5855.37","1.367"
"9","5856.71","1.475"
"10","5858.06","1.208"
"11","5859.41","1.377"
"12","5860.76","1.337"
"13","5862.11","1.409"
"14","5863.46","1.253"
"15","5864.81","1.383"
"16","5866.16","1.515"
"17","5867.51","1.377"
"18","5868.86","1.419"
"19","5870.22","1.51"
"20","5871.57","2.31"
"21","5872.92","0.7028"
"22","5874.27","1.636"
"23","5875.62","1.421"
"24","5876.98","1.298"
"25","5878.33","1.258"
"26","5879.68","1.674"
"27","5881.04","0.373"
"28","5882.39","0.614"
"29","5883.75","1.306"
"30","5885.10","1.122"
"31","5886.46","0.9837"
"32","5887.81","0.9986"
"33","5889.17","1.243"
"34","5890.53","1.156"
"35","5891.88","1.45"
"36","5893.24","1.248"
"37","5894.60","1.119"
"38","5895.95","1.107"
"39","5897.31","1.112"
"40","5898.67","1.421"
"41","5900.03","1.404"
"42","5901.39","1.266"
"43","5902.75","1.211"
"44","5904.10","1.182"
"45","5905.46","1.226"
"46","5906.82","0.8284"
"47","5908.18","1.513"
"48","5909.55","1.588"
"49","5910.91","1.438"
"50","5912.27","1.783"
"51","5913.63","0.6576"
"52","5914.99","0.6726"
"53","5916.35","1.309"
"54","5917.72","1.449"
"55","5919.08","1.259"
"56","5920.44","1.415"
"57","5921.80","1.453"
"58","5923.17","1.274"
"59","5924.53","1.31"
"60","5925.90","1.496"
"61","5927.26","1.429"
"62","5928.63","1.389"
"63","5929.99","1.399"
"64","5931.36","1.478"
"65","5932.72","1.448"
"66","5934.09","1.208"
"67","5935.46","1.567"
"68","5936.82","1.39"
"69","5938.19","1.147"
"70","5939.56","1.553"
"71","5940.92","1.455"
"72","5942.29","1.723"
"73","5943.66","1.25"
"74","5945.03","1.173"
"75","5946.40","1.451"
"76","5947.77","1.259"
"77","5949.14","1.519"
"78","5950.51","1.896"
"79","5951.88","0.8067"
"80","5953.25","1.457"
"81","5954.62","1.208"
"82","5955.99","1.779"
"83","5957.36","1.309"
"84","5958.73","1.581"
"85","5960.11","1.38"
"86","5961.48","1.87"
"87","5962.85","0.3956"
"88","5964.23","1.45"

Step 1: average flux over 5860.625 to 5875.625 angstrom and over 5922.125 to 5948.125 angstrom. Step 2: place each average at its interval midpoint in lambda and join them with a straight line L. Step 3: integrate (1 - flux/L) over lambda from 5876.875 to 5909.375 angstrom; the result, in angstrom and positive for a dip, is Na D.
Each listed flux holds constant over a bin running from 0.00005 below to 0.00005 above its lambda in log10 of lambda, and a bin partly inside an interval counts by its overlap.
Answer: 5.7 angstrom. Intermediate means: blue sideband 1.44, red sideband 1.39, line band 1.18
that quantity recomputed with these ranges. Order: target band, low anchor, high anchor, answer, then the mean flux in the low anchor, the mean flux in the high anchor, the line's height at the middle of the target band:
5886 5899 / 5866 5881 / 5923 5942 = 2.14 angstrom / 1.42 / 1.41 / 1.41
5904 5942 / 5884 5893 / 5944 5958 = -1.49 angstrom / 1.17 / 1.38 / 1.29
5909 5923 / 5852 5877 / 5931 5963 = 1.00 angstrom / 1.39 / 1.4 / 1.4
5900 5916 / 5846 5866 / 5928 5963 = 1.63 angstrom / 1.31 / 1.4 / 1.36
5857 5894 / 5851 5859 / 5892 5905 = -1.17 angstrom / 1.25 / 1.24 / 1.24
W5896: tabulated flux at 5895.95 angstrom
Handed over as 1.107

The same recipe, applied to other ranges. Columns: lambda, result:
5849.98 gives 1.496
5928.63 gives 1.389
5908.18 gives 1.513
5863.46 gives 1.253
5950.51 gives 1.896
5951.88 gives 0.8067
